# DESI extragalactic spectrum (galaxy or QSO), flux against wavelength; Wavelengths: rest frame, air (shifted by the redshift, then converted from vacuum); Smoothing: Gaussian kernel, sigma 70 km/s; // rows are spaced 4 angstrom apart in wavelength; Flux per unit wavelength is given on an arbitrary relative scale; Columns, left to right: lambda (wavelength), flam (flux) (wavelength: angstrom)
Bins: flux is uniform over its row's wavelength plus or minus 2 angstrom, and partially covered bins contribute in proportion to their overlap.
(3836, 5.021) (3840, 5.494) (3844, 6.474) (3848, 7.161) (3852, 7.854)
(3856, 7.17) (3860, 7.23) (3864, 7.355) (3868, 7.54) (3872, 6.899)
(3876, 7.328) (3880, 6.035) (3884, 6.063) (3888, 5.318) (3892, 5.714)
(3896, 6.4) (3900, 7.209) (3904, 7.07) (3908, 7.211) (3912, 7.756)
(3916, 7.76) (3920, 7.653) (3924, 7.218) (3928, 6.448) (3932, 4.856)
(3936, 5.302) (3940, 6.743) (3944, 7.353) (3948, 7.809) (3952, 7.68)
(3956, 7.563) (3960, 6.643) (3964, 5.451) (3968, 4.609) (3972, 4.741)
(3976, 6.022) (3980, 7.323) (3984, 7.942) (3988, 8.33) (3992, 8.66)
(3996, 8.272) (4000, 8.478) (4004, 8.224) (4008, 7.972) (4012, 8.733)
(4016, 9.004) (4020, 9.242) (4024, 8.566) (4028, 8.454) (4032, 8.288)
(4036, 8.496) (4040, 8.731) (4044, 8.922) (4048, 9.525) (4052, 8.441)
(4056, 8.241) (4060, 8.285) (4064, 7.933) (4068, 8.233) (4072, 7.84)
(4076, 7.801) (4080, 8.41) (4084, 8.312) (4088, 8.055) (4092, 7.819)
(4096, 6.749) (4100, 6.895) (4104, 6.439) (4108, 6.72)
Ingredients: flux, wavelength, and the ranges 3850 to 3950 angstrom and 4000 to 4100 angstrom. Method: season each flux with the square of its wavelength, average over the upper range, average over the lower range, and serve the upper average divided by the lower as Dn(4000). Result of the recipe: 1.3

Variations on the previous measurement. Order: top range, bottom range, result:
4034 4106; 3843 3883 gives 1.26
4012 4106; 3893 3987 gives 1.29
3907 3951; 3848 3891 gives 1.04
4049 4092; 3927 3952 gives 1.34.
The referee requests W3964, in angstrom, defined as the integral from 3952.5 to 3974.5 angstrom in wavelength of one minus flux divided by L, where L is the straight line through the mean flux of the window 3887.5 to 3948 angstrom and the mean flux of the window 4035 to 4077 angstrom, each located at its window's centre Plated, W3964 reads 4.1 angstrom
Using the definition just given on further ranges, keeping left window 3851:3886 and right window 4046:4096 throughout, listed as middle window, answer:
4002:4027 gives -2.4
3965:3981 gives 4.3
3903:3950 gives 2.7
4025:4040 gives -0.9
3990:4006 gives -1.3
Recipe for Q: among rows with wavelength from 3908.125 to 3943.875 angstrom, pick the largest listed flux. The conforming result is 7.76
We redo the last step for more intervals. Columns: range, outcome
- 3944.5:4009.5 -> 8.66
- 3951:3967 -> 7.68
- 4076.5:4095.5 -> 8.41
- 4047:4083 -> 9.525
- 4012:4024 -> 9.242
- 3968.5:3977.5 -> 6.022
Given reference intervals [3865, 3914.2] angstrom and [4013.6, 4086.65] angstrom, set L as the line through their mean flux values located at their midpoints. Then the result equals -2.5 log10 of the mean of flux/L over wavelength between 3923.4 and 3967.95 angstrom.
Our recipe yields 0.126 mag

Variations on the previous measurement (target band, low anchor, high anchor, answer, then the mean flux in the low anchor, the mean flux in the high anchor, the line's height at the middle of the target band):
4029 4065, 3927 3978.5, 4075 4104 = -0.19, 6.25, 7.63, 7.2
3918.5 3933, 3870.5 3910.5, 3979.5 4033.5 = 0.08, 6.54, 8.42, 7.11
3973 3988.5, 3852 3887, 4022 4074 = 0.11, 6.96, 8.46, 7.89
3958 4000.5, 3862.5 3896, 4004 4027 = 0.18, 6.51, 8.65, 8.08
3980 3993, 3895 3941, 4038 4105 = -0.11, 6.81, 8.06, 7.37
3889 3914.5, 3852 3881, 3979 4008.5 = 0.09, 7.17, 8.19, 7.45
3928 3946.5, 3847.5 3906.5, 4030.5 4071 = 0.20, 6.82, 8.5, 7.4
